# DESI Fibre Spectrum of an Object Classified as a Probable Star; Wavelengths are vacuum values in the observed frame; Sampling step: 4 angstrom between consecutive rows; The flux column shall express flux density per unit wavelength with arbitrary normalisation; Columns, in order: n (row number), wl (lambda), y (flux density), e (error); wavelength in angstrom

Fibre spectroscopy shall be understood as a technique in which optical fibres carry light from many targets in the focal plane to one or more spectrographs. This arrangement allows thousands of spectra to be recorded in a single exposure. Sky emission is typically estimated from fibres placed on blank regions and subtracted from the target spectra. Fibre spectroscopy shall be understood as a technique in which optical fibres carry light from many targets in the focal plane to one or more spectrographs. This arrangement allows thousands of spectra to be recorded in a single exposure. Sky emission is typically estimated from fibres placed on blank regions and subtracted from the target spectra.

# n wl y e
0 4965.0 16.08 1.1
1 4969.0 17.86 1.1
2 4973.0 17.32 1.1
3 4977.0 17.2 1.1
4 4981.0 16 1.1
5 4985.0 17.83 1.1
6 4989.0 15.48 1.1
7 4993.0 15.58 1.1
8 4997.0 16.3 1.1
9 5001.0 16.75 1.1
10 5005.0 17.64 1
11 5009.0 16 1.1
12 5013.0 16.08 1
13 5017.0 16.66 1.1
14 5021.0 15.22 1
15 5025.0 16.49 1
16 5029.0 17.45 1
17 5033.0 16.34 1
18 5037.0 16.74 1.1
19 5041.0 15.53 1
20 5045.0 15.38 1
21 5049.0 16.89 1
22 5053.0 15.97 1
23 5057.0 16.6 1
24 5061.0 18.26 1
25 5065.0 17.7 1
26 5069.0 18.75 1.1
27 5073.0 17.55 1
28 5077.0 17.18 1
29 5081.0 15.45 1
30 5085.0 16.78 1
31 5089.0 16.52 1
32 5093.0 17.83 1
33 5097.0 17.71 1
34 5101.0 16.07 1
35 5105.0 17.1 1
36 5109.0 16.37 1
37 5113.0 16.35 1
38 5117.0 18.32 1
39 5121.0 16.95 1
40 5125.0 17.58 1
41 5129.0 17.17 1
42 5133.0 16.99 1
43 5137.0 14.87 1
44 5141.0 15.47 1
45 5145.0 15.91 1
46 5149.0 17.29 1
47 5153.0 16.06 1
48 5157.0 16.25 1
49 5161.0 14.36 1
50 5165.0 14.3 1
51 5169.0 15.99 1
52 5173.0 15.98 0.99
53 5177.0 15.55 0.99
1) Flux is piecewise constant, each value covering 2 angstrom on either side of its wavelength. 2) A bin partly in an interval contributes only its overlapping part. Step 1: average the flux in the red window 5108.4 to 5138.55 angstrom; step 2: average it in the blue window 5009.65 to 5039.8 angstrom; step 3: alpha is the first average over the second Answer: 1.0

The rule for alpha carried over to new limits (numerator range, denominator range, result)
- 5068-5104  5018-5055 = 1.05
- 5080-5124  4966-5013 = 1.01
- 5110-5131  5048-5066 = 1.01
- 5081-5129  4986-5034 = 1.04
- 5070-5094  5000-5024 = 1.03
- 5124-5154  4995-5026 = 1.00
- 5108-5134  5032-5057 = 1.06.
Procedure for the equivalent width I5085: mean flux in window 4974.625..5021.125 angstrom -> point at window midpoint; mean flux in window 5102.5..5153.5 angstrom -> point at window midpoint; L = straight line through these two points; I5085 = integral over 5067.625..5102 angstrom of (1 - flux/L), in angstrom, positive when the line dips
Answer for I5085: -1.0 angstrom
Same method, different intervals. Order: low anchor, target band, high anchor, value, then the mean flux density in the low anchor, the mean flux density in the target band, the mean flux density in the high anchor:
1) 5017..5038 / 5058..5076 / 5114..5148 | -1.5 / 16.5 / 17.9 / 16.7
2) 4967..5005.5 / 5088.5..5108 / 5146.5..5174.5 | -1.1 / 16.8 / 17.1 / 15.7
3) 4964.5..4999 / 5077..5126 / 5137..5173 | -2.9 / 16.7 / 16.9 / 15.7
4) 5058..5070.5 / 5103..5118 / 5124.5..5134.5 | 0.4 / 18.1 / 16.9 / 17.2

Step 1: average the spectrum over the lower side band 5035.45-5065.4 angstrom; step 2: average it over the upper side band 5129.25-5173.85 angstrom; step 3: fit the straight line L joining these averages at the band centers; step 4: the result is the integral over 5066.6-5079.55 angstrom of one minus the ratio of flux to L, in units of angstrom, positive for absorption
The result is -1.0 angstrom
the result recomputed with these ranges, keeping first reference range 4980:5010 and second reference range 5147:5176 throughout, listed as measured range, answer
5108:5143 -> -1.72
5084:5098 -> -1.01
